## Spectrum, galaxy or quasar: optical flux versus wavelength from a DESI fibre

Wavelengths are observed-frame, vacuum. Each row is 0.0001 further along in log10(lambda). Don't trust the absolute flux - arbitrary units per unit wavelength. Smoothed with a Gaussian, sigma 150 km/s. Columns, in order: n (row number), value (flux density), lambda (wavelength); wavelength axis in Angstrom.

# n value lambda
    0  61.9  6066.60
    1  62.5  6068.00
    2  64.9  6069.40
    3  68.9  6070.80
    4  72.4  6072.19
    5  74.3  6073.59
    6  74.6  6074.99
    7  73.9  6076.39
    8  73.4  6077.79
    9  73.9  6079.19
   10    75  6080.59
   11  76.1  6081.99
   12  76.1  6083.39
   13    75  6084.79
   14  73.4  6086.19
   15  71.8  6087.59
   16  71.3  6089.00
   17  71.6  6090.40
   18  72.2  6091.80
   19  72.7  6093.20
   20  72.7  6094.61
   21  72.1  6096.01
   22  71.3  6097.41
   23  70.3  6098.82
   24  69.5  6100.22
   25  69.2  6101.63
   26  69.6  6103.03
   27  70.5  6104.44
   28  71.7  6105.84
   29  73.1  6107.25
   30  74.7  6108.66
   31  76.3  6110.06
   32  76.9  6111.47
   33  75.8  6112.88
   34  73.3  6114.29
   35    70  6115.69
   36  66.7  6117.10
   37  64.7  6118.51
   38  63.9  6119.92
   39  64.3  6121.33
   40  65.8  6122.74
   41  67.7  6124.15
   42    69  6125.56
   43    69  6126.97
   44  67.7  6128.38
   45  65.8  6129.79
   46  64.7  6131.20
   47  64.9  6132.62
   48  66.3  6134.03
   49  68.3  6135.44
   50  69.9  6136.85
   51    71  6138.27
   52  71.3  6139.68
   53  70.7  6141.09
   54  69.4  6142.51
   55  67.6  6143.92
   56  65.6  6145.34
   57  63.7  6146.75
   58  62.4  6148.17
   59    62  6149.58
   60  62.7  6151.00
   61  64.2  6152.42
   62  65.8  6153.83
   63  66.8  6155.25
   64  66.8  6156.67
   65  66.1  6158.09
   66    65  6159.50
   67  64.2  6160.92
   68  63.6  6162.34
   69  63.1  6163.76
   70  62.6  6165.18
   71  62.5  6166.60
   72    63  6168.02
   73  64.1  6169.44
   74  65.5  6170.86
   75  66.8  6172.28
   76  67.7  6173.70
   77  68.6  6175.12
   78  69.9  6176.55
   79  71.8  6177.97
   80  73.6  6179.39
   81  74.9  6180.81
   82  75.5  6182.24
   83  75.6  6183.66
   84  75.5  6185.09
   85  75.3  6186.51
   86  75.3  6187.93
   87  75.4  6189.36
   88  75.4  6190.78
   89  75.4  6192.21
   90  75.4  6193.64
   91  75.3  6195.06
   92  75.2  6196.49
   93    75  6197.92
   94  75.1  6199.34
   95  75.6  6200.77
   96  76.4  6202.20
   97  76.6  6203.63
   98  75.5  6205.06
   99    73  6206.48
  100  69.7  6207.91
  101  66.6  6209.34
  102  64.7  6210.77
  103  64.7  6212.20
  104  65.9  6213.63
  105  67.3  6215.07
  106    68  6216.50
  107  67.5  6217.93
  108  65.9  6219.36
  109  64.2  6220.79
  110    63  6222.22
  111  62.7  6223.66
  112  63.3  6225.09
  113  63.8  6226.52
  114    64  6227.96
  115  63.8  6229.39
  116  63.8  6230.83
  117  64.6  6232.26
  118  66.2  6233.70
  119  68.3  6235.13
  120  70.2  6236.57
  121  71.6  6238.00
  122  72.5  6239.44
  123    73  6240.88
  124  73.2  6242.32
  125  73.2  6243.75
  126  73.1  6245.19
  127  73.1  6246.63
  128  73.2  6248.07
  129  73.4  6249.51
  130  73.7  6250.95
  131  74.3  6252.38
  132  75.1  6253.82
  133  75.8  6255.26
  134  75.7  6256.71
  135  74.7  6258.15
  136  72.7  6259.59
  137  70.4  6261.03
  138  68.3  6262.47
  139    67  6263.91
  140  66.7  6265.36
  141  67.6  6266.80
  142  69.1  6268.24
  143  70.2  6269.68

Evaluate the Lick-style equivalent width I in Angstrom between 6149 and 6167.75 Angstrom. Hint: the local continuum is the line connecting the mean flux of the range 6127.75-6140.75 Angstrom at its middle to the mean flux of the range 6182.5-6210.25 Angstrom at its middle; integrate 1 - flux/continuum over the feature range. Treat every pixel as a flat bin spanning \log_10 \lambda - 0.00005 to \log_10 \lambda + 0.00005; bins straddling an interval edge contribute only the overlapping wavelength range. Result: 1.7 Angstrom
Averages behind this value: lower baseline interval 67.9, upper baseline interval 74.6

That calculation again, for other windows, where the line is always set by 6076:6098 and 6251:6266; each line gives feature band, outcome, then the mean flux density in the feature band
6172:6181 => 0.3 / 70.4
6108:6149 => 2.5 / 68.5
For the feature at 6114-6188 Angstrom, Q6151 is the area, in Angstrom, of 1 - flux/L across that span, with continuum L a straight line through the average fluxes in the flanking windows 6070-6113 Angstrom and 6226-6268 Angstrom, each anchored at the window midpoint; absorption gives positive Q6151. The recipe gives 4.6 Angstrom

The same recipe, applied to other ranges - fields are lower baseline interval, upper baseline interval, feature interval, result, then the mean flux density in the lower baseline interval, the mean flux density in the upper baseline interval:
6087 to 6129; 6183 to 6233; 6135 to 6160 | 1.3 Angstrom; 70.5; 70.1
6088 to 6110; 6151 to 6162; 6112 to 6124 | 0.2 Angstrom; 71.6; 65.3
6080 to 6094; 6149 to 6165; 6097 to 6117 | -0.4 Angstrom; 73.5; 64.5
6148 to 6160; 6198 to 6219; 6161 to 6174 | 0.4 Angstrom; 64.8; 70.5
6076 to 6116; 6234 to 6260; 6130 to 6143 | 0.8 Angstrom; 72.9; 73.1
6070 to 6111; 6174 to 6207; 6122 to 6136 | 1.2 Angstrom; 72.7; 74.5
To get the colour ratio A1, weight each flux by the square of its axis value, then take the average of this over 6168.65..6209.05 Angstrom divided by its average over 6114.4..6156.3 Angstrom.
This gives 1.12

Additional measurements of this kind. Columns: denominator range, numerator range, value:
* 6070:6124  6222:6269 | 1.02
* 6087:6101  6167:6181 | 0.98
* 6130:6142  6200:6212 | 1.08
